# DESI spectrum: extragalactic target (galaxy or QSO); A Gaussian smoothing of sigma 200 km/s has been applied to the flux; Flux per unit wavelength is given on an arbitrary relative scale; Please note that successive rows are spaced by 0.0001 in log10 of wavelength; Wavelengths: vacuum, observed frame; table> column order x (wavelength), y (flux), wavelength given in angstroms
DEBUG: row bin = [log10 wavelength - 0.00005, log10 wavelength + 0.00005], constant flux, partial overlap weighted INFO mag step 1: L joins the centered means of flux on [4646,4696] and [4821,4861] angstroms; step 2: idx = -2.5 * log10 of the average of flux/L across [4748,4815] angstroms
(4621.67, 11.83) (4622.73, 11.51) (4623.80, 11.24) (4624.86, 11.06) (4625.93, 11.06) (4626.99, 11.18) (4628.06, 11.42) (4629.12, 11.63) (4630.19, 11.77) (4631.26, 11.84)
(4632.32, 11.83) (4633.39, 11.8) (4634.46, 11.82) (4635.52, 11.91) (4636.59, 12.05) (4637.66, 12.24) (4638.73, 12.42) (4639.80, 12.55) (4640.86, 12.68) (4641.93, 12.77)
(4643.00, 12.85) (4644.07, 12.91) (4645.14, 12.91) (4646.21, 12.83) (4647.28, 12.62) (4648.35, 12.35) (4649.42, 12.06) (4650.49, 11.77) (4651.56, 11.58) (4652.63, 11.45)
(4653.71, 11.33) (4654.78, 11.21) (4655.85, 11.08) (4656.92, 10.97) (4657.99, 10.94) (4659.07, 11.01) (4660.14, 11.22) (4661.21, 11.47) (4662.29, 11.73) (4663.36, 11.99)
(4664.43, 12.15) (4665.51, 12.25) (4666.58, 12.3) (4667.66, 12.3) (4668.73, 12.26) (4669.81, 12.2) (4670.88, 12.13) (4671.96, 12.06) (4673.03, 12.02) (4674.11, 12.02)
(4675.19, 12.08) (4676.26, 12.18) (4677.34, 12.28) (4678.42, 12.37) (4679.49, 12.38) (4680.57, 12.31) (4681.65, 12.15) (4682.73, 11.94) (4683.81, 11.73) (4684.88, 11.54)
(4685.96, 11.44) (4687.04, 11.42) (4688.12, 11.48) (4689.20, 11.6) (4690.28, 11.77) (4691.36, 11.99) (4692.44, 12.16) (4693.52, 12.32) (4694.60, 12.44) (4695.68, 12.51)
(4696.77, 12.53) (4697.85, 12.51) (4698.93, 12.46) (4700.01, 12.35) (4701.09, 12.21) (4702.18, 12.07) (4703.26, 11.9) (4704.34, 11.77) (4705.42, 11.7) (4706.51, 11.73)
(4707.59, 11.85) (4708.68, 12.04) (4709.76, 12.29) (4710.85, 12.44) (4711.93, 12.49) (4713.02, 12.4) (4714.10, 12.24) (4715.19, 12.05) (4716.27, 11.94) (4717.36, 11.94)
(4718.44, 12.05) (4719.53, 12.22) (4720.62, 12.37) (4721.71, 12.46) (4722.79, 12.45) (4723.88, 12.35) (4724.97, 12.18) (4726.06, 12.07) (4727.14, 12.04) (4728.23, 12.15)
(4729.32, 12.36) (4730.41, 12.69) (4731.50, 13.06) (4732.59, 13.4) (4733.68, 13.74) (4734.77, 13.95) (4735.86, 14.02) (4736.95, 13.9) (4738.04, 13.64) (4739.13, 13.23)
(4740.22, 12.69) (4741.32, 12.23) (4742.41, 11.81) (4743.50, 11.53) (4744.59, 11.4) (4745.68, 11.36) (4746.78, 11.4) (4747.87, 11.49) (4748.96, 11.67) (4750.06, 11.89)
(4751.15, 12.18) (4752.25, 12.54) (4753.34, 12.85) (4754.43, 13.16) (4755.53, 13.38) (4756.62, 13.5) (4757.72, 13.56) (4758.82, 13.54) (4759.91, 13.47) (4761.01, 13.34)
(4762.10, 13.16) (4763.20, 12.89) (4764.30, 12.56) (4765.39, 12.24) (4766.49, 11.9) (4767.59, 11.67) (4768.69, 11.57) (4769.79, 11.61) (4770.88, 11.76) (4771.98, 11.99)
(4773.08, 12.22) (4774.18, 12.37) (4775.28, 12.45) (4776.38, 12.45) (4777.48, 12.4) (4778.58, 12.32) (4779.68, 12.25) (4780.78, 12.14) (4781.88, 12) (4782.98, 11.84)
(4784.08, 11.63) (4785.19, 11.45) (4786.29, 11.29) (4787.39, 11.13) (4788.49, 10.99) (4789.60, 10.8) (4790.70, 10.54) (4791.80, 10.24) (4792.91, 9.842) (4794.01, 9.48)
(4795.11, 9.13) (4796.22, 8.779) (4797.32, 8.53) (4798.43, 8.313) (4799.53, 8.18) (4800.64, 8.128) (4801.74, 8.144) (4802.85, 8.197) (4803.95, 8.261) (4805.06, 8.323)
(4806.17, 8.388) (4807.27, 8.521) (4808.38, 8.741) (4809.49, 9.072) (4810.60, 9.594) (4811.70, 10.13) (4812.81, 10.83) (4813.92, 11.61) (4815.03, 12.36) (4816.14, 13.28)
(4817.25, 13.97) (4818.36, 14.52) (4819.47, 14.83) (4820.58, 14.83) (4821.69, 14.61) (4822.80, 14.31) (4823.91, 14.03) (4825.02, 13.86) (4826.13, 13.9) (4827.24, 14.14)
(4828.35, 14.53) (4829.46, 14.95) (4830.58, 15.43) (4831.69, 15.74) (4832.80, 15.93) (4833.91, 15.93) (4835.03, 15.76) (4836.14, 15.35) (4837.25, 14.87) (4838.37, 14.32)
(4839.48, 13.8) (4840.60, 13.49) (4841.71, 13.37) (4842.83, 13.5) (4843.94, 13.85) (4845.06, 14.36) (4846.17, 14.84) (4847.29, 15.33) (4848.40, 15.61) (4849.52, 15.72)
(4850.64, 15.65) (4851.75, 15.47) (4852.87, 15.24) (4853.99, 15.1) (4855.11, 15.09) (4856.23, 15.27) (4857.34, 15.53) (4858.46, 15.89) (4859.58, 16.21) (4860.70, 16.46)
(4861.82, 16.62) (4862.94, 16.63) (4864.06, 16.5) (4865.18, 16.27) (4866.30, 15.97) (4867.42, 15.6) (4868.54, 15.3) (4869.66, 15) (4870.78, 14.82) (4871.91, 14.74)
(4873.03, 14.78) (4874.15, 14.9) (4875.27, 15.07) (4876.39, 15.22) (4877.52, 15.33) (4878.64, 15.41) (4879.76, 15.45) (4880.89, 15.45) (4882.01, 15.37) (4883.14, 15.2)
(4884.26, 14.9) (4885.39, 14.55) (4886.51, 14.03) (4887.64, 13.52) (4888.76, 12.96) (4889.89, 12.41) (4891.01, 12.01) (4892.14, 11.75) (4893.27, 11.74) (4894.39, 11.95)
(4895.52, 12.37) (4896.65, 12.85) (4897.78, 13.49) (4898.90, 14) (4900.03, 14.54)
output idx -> 0.23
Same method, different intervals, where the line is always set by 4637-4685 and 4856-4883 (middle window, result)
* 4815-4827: 0.047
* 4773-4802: 0.304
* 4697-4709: 0.060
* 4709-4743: 0.045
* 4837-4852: 0.043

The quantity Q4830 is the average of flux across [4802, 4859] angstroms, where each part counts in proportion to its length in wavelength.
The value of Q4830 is 13.5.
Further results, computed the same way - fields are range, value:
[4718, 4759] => 12.6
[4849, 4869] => 15.8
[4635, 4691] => 12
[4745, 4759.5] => 12.5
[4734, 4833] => 11.9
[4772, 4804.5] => 10.6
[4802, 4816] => 9.58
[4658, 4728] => 12.1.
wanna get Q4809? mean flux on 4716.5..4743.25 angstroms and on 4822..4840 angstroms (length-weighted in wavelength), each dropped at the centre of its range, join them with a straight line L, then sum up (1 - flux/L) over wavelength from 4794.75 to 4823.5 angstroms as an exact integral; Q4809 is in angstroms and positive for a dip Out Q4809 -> 7.7 angstroms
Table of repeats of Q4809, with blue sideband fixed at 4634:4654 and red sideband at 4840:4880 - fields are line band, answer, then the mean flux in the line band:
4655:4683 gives 1.60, 11.9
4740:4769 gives 2.94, 12.4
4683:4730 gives 3.75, 12.1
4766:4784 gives 2.61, 12.1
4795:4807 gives 5.05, 8.37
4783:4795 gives 2.99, 10.7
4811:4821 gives 1.23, 12.9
